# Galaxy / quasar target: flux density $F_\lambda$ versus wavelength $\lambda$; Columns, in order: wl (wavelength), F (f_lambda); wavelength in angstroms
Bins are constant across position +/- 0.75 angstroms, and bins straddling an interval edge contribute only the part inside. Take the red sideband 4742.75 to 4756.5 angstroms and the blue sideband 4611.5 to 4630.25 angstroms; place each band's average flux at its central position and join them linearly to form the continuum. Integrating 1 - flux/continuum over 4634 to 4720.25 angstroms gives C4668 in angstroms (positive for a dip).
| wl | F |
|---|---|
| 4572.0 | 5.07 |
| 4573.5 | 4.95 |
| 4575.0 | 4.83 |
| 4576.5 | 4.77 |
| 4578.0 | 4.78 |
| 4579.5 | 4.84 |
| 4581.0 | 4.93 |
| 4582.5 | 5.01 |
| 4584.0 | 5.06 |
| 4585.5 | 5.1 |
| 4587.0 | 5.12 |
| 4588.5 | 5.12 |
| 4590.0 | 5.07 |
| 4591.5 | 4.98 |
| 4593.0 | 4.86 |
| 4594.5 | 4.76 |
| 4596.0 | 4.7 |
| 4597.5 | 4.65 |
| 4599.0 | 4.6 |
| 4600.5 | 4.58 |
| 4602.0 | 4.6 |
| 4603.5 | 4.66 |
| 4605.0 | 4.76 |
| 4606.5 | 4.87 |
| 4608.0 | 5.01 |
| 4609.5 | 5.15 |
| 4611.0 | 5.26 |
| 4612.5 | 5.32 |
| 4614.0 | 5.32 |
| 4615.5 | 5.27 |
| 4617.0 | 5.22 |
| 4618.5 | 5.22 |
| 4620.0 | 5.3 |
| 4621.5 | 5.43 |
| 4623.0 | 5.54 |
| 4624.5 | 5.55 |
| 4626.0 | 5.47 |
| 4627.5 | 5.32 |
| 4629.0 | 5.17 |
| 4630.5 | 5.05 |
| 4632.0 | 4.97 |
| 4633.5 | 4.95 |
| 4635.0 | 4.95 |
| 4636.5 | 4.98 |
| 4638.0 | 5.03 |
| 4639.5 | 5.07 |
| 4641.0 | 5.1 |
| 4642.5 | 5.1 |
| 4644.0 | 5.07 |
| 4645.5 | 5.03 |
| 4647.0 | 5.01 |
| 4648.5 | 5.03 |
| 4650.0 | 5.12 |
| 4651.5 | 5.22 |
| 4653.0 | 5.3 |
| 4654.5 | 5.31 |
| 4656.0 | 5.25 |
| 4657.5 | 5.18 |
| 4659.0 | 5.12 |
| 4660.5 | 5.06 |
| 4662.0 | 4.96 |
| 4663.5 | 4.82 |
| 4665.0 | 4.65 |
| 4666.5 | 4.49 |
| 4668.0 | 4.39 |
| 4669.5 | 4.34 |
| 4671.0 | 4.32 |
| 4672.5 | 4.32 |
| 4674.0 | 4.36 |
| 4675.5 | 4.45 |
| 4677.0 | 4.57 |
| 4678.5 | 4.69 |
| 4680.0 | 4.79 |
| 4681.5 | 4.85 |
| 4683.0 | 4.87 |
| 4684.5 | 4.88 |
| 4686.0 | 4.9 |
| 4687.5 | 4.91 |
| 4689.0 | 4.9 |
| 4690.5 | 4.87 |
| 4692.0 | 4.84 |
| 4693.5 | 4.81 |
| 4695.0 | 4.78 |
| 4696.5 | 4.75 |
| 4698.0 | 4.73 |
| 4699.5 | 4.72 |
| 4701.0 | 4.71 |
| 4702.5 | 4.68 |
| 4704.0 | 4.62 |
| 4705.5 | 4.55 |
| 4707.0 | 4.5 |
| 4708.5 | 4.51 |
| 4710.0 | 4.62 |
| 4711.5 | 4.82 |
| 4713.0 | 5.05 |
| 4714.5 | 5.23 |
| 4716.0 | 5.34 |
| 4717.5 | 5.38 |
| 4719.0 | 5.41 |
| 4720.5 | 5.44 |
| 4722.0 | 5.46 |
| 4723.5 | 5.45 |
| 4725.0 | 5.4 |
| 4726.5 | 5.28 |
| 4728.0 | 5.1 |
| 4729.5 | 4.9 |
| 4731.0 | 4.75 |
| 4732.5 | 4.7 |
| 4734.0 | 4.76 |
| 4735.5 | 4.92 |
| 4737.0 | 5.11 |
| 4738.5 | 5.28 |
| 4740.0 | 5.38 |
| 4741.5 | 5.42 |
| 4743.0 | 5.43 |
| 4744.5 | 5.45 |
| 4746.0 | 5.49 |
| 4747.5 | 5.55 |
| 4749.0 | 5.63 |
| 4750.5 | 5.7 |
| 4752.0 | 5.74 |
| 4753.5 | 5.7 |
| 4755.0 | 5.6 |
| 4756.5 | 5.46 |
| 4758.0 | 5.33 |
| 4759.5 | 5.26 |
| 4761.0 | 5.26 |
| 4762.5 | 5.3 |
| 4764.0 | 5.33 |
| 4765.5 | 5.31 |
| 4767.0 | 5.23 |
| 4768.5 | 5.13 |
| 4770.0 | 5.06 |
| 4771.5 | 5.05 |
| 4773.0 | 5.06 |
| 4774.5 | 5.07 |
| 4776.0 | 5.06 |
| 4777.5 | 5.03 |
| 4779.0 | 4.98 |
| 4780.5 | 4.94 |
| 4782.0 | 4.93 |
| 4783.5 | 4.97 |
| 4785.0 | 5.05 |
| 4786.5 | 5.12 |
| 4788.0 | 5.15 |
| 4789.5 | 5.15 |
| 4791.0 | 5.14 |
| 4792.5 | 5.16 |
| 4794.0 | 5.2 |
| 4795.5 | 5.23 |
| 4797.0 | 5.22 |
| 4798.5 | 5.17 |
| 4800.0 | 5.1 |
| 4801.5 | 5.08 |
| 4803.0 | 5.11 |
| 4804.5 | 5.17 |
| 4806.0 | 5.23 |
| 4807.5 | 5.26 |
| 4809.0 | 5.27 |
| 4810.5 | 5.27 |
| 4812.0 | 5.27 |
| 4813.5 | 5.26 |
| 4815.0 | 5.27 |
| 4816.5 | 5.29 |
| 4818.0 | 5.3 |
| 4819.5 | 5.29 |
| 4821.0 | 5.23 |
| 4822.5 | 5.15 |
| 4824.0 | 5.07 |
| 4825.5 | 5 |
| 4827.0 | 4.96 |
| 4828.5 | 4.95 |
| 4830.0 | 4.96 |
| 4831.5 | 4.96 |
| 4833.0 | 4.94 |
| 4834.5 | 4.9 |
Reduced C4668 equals 9.12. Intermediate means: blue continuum 5.34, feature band 4.87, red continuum 5.59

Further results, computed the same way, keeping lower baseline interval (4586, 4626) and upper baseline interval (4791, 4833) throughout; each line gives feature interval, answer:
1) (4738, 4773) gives -1.78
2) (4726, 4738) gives 0.41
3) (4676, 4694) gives 0.96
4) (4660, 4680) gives 2.00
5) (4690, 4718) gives 1.58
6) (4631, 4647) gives 0.12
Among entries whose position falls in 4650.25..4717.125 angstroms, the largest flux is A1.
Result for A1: 5.34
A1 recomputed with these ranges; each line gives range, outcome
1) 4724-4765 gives 5.74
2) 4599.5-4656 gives 5.55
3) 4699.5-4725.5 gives 5.46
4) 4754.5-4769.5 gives 5.6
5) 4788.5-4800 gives 5.23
